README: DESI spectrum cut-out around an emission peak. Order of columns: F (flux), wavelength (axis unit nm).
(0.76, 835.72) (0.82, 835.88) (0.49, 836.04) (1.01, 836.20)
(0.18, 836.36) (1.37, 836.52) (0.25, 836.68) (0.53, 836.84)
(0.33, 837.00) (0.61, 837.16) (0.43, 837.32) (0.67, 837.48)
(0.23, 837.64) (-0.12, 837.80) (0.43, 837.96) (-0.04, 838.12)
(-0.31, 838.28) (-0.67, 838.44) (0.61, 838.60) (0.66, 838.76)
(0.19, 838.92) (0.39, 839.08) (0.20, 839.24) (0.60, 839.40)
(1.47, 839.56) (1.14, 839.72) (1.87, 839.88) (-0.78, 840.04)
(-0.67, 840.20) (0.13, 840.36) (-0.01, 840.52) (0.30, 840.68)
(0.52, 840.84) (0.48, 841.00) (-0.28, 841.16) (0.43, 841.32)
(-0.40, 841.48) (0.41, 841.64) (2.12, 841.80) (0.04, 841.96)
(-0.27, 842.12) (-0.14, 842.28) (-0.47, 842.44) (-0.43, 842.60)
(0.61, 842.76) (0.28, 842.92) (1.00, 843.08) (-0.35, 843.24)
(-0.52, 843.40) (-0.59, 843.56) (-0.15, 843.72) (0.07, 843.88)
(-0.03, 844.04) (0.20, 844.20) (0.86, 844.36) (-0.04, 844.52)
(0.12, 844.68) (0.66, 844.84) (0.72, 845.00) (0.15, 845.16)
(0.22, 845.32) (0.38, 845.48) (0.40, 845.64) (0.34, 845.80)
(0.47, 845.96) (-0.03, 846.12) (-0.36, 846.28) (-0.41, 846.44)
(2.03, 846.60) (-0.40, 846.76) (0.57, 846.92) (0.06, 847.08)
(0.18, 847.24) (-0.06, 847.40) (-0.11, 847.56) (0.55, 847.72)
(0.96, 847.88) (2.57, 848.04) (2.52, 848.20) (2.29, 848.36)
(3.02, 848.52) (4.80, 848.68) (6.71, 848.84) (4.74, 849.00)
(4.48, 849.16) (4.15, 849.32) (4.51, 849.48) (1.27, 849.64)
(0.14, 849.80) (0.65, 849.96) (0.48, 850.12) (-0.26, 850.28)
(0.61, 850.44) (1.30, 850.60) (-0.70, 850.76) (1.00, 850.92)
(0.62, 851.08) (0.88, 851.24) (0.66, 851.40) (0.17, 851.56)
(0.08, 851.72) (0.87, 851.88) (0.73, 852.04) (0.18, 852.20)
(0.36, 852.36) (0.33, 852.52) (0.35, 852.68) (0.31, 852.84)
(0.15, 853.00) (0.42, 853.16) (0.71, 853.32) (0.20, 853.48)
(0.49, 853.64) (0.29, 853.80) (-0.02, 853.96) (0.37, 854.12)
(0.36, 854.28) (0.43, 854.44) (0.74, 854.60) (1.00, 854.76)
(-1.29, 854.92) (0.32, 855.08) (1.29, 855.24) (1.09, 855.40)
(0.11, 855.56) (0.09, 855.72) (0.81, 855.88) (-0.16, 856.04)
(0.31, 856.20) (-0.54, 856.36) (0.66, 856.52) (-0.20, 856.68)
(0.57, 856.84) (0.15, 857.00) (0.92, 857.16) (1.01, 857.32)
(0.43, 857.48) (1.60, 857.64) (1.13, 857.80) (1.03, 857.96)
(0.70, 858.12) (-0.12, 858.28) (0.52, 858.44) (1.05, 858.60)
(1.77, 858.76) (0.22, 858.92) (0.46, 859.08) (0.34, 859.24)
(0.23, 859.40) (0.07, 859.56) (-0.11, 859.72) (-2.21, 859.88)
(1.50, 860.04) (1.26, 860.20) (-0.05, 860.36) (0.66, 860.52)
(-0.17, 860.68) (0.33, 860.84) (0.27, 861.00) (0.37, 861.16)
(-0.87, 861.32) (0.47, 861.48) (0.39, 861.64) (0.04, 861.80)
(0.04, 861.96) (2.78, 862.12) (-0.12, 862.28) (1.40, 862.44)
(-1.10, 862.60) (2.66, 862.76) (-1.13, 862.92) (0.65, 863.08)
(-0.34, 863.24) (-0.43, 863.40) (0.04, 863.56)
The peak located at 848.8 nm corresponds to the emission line [O II]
